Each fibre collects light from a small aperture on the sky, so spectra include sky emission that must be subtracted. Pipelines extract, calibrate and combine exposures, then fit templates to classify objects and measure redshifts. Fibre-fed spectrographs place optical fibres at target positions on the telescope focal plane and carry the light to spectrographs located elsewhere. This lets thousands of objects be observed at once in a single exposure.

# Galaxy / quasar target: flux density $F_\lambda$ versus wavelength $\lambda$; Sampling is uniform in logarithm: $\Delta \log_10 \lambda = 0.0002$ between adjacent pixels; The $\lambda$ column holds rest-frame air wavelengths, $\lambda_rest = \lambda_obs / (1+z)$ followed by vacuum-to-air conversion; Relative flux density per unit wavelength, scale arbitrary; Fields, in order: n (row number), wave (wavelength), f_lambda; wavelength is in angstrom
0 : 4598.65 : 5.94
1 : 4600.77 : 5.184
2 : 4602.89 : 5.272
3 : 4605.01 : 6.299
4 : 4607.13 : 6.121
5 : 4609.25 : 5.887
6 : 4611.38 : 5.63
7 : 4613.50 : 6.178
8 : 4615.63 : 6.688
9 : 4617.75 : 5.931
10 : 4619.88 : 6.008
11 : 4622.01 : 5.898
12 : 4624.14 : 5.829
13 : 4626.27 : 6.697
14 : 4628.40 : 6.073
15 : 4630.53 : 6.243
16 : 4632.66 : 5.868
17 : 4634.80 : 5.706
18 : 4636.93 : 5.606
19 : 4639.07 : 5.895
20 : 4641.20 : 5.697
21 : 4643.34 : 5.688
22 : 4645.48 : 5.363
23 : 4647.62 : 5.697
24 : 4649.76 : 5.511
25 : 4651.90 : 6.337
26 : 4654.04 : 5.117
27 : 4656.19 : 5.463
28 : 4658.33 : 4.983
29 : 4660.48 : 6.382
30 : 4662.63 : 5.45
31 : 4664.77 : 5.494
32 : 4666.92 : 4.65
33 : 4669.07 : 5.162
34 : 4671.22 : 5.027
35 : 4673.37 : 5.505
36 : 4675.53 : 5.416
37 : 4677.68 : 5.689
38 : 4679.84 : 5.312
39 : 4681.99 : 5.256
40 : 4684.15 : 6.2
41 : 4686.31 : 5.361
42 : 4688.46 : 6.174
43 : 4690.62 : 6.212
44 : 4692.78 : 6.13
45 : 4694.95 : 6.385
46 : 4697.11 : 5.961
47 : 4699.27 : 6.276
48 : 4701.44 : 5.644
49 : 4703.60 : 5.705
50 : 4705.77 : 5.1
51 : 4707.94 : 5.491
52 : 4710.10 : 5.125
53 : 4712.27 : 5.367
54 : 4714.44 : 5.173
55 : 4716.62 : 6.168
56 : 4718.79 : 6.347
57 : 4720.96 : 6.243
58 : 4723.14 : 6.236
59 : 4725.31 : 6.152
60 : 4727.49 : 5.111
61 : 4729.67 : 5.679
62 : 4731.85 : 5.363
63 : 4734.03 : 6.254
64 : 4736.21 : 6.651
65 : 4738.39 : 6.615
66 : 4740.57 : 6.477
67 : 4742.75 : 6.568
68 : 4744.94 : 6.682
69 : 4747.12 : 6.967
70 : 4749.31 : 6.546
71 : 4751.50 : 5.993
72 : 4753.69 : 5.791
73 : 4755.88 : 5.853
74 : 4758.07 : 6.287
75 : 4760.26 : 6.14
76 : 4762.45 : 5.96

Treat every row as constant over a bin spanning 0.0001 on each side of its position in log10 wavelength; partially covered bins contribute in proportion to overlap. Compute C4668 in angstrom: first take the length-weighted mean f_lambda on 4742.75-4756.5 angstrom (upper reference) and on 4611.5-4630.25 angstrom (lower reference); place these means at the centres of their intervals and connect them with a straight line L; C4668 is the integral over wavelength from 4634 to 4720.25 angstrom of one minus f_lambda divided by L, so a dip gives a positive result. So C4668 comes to 8.2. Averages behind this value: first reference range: 6.14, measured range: 5.63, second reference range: 6.34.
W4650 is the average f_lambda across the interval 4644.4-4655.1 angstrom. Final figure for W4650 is 5.61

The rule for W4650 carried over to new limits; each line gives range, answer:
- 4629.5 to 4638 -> 5.85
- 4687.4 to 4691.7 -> 6.19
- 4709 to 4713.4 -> 5.26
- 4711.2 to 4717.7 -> 5.56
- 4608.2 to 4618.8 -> 6.06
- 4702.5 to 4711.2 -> 5.36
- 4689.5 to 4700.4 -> 6.19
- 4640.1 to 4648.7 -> 5.62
